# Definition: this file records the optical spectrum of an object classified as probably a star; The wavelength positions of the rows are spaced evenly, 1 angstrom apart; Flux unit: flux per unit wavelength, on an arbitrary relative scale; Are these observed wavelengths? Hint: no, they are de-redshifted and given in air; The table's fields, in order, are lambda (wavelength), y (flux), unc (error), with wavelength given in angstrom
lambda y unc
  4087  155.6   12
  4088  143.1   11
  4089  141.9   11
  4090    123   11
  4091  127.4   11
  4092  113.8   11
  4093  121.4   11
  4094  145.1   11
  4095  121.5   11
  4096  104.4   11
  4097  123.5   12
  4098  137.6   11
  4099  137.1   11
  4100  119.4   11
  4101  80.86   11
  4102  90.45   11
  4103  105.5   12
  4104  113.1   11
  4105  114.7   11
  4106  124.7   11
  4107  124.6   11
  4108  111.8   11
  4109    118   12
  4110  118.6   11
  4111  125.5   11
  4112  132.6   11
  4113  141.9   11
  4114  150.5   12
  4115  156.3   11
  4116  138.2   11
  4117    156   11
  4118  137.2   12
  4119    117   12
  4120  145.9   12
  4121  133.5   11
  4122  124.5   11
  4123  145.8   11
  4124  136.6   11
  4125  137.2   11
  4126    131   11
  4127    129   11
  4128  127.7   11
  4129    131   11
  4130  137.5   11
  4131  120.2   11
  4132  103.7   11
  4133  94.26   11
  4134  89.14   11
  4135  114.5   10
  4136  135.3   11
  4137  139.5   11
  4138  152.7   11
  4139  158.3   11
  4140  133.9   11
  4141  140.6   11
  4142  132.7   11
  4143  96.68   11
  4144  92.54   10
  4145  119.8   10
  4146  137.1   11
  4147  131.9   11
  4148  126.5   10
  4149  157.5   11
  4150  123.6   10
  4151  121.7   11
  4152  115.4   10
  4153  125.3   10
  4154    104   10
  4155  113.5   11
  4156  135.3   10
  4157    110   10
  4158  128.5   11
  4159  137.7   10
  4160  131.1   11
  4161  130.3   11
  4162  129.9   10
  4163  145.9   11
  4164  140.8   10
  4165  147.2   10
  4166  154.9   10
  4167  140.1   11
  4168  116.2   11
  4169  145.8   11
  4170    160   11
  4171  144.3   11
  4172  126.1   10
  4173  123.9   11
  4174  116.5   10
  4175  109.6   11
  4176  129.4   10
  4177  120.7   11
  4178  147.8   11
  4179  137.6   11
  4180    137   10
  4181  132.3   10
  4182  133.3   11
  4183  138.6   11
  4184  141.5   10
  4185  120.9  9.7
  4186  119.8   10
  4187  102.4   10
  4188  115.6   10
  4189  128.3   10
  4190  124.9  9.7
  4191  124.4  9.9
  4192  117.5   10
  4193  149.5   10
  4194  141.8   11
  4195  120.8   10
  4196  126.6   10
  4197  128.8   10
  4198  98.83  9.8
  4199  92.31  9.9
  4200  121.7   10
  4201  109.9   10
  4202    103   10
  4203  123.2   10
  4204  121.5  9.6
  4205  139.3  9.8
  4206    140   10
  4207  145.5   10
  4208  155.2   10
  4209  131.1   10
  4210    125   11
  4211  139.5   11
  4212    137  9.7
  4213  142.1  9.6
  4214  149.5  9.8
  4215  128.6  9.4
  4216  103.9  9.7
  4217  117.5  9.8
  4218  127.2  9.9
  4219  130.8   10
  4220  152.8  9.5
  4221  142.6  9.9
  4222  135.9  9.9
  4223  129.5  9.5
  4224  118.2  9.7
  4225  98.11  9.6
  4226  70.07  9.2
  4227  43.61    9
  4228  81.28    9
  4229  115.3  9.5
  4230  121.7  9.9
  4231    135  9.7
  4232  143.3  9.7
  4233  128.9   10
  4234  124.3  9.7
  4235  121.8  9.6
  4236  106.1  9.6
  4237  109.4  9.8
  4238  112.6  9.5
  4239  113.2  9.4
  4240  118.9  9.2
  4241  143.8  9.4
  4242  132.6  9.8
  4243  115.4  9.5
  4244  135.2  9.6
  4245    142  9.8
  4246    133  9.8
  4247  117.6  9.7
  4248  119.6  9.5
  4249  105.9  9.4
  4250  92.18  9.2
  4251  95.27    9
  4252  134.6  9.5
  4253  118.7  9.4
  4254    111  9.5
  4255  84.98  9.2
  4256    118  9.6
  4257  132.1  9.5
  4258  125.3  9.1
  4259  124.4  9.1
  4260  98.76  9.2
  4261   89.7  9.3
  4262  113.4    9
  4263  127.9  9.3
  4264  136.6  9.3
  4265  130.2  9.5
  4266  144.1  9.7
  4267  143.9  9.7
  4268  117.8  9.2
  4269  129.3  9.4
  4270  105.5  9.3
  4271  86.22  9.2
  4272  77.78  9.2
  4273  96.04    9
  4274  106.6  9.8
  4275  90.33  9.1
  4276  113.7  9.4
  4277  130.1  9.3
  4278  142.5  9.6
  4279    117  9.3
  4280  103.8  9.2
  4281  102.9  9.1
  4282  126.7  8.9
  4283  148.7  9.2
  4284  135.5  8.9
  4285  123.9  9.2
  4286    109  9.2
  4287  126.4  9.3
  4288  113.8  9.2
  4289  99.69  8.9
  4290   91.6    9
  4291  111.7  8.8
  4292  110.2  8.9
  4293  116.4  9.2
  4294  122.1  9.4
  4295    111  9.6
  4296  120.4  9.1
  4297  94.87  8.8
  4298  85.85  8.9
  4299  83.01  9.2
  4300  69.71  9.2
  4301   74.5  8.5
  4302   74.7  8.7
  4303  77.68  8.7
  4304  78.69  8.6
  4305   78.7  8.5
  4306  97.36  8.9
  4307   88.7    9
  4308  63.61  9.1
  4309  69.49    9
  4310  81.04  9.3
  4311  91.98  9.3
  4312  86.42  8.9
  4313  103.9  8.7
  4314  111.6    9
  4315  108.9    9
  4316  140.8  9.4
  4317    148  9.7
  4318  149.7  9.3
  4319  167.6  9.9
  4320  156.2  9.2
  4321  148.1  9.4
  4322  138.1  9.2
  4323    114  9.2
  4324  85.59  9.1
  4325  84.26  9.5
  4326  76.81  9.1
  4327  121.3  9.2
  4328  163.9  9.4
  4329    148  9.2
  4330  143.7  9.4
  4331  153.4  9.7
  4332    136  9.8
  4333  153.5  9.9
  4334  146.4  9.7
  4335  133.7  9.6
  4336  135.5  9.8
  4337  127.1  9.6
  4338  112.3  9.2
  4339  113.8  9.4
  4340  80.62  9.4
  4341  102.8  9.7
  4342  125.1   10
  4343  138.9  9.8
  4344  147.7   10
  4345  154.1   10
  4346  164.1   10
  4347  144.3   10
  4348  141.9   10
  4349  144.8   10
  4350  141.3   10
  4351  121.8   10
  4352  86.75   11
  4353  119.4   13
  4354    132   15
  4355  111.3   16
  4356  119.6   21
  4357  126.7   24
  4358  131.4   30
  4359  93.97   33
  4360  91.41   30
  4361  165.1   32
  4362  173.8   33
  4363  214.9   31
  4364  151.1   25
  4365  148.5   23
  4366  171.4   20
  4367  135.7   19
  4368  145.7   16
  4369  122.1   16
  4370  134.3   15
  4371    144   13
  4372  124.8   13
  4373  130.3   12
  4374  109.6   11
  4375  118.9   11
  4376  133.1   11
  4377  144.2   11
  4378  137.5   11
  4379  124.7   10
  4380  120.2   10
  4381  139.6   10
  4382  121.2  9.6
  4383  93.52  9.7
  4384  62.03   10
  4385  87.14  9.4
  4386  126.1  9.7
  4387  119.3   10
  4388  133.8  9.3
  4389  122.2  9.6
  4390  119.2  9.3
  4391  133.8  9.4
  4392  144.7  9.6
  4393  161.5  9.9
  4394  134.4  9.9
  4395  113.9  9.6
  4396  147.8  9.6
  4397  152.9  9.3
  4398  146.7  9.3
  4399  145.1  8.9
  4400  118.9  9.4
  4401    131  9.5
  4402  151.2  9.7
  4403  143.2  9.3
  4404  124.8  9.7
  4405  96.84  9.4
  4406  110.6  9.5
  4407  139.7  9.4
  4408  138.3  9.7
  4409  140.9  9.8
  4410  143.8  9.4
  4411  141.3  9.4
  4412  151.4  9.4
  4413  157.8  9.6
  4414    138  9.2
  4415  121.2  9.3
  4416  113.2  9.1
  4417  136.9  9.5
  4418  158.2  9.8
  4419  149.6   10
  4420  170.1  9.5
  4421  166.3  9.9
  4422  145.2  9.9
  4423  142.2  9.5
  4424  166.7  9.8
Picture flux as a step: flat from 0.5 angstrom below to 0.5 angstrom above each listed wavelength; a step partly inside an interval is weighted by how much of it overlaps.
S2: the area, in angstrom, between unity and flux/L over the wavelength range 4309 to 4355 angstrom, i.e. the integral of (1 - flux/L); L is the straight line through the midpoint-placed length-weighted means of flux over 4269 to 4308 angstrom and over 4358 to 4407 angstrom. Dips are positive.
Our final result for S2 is -3.9 angstrom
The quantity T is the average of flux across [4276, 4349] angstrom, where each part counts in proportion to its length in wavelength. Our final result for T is 117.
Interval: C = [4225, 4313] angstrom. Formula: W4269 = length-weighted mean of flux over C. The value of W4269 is 109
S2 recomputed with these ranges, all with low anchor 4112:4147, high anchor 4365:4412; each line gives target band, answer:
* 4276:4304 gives 4.9 angstrom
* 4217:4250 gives 2.9 angstrom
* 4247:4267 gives 2.1 angstrom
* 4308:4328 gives 2.4 angstrom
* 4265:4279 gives 1.7 angstrom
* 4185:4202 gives 1.4 angstrom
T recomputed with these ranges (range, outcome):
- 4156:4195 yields 132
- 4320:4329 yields 120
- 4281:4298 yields 115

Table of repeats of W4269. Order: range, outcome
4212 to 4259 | 119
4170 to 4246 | 125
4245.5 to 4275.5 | 114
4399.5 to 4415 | 135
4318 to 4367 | 134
